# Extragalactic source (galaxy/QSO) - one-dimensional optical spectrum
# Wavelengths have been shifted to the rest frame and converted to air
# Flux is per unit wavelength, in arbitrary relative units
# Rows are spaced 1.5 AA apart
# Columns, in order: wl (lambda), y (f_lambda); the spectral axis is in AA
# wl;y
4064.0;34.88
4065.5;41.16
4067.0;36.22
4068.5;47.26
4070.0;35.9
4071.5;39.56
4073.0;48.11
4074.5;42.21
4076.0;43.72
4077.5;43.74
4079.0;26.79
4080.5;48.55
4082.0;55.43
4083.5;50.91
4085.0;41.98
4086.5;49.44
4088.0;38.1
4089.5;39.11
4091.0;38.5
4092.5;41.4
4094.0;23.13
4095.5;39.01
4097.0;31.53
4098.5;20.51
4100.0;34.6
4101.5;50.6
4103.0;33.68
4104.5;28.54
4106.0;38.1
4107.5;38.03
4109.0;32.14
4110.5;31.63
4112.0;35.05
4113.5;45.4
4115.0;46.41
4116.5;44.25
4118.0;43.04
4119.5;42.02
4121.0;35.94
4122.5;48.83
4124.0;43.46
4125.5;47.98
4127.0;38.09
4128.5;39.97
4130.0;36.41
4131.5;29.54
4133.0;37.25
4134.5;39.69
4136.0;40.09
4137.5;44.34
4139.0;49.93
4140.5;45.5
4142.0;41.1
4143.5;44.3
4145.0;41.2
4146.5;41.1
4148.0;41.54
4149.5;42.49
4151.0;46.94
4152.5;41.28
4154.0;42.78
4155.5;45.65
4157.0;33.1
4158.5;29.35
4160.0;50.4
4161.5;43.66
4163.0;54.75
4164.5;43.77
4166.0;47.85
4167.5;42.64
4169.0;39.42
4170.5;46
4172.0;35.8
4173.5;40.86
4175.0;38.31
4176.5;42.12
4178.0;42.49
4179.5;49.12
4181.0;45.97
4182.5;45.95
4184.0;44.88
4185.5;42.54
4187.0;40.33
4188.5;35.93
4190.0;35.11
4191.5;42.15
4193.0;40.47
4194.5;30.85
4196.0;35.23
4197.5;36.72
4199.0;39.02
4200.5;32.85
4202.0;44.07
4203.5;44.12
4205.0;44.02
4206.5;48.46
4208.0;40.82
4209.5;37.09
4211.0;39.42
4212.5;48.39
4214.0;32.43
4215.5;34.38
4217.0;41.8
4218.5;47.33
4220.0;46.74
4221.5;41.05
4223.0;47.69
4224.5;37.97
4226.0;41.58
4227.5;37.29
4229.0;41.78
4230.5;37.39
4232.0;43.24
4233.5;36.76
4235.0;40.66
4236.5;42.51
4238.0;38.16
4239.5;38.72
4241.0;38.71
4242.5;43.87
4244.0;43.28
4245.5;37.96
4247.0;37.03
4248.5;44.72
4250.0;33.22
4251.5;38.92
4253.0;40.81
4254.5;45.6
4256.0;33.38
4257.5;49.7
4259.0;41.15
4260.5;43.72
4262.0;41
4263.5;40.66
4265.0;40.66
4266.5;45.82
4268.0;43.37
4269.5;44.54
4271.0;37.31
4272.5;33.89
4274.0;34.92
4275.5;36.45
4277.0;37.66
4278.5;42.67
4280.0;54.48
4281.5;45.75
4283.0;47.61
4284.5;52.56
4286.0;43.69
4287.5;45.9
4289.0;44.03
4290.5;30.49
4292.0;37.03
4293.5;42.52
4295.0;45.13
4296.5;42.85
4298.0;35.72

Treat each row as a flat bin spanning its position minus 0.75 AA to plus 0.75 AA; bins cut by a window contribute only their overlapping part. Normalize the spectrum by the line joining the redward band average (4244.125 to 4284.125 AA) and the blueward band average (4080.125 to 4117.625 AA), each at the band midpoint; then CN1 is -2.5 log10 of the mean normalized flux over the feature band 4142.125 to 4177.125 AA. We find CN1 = -0.07 mag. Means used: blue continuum 39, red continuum 41.4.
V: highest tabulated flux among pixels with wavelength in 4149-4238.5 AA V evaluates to 54.75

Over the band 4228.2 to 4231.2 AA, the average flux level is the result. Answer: 39.6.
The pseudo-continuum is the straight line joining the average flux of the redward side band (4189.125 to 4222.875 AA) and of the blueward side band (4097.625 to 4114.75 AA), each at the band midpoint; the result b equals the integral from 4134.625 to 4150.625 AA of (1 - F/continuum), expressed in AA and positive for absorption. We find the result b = -2.50 AA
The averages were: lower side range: 35.6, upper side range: 40.2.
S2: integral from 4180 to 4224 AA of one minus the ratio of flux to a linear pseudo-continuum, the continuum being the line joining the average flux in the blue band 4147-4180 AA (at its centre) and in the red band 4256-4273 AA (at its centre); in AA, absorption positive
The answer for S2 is 1.4 AA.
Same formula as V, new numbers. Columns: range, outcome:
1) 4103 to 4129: 48.83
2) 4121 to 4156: 49.93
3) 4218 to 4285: 54.48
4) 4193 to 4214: 48.46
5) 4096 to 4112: 50.6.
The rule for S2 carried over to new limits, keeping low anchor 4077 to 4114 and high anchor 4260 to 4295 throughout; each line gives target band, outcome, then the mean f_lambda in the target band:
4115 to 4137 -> -1.1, 40.7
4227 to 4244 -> 0.4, 40.1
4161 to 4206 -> -1.7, 41.6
